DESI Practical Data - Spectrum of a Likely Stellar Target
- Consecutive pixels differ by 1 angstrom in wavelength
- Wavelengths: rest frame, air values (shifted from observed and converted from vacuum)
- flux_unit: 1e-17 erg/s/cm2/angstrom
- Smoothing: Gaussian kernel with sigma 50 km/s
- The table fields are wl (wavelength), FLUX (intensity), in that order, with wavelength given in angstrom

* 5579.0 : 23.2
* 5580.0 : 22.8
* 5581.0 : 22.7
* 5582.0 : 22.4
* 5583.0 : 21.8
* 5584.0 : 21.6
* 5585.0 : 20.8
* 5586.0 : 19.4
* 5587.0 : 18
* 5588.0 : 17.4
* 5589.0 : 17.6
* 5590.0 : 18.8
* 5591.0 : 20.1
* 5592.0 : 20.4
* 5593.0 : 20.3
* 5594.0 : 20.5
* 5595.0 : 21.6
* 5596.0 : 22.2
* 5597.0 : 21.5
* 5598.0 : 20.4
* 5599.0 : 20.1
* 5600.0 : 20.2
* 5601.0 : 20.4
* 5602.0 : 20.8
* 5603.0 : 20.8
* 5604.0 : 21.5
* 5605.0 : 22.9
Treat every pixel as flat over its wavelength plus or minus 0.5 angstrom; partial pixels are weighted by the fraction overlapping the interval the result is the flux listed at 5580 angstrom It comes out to 22.8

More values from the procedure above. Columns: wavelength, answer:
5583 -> 21.8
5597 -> 21.5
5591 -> 20.1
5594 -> 20.5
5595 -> 21.6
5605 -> 22.9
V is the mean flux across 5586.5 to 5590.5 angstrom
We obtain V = 18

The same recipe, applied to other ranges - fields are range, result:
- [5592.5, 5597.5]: 21.2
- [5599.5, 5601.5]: 20.3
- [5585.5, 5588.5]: 18.3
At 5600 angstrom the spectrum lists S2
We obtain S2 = 20.2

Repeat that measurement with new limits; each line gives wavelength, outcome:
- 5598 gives 20.4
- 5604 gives 21.5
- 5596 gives 22.2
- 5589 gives 17.6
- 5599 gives 20.1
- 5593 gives 20.3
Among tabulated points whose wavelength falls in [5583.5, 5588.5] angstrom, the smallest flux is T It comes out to 17.4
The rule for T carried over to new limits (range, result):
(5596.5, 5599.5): 20.1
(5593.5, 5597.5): 20.5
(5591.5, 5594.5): 20.3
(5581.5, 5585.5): 20.8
